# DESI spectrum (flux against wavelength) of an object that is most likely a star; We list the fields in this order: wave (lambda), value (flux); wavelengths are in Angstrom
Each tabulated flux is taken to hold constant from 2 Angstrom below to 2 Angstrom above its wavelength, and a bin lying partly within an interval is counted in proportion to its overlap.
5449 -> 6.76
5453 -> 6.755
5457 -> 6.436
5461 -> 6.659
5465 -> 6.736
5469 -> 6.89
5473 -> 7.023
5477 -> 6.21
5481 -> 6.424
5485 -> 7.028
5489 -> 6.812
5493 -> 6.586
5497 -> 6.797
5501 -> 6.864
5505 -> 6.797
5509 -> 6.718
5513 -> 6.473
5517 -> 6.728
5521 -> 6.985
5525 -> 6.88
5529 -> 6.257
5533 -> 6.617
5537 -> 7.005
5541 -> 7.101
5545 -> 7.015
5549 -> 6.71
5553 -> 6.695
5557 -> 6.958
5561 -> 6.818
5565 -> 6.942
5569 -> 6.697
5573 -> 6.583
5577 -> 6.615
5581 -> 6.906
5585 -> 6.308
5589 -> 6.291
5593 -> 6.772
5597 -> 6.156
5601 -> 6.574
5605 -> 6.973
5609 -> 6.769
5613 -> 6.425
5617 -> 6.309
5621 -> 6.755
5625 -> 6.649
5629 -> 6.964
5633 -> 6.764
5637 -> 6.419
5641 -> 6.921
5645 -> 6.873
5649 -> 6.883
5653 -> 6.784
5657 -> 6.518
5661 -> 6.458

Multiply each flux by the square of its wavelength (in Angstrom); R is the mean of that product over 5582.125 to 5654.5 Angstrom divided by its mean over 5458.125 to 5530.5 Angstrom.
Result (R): 1.04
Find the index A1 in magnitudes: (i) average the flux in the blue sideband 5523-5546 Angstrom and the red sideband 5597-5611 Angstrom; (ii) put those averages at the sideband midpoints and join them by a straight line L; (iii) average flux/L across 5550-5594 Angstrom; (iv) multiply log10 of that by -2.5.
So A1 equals 0.01 mag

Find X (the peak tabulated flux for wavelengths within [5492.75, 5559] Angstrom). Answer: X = 7.101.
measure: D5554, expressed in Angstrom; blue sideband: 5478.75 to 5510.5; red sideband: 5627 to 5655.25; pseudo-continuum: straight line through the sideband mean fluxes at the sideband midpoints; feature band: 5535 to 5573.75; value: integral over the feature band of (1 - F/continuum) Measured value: -0.5 Angstrom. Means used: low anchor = 6.75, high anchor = 6.8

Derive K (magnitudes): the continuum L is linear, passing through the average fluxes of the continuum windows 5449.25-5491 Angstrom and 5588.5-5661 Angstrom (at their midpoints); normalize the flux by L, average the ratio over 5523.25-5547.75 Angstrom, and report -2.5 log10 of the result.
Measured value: -0.02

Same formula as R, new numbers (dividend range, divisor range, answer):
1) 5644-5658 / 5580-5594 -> 1.06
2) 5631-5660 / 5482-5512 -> 1.05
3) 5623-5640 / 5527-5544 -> 1.03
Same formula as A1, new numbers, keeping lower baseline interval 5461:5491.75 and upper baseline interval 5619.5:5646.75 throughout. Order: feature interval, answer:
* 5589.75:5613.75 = 0.02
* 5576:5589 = 0.03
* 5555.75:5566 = -0.02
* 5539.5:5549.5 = -0.04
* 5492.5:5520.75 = 0.00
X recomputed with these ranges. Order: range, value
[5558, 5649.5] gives 6.973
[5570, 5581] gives 6.906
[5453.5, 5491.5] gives 7.028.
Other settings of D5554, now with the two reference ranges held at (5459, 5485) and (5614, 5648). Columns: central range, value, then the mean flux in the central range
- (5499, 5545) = -0.59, 6.78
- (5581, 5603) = 0.77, 6.46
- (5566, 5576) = 0.04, 6.67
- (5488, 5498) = -0.04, 6.72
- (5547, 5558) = -0.13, 6.77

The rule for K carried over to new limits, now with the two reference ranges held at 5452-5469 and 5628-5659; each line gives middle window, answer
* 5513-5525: -0.02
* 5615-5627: 0.03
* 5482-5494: -0.02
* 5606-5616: 0.02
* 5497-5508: -0.02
